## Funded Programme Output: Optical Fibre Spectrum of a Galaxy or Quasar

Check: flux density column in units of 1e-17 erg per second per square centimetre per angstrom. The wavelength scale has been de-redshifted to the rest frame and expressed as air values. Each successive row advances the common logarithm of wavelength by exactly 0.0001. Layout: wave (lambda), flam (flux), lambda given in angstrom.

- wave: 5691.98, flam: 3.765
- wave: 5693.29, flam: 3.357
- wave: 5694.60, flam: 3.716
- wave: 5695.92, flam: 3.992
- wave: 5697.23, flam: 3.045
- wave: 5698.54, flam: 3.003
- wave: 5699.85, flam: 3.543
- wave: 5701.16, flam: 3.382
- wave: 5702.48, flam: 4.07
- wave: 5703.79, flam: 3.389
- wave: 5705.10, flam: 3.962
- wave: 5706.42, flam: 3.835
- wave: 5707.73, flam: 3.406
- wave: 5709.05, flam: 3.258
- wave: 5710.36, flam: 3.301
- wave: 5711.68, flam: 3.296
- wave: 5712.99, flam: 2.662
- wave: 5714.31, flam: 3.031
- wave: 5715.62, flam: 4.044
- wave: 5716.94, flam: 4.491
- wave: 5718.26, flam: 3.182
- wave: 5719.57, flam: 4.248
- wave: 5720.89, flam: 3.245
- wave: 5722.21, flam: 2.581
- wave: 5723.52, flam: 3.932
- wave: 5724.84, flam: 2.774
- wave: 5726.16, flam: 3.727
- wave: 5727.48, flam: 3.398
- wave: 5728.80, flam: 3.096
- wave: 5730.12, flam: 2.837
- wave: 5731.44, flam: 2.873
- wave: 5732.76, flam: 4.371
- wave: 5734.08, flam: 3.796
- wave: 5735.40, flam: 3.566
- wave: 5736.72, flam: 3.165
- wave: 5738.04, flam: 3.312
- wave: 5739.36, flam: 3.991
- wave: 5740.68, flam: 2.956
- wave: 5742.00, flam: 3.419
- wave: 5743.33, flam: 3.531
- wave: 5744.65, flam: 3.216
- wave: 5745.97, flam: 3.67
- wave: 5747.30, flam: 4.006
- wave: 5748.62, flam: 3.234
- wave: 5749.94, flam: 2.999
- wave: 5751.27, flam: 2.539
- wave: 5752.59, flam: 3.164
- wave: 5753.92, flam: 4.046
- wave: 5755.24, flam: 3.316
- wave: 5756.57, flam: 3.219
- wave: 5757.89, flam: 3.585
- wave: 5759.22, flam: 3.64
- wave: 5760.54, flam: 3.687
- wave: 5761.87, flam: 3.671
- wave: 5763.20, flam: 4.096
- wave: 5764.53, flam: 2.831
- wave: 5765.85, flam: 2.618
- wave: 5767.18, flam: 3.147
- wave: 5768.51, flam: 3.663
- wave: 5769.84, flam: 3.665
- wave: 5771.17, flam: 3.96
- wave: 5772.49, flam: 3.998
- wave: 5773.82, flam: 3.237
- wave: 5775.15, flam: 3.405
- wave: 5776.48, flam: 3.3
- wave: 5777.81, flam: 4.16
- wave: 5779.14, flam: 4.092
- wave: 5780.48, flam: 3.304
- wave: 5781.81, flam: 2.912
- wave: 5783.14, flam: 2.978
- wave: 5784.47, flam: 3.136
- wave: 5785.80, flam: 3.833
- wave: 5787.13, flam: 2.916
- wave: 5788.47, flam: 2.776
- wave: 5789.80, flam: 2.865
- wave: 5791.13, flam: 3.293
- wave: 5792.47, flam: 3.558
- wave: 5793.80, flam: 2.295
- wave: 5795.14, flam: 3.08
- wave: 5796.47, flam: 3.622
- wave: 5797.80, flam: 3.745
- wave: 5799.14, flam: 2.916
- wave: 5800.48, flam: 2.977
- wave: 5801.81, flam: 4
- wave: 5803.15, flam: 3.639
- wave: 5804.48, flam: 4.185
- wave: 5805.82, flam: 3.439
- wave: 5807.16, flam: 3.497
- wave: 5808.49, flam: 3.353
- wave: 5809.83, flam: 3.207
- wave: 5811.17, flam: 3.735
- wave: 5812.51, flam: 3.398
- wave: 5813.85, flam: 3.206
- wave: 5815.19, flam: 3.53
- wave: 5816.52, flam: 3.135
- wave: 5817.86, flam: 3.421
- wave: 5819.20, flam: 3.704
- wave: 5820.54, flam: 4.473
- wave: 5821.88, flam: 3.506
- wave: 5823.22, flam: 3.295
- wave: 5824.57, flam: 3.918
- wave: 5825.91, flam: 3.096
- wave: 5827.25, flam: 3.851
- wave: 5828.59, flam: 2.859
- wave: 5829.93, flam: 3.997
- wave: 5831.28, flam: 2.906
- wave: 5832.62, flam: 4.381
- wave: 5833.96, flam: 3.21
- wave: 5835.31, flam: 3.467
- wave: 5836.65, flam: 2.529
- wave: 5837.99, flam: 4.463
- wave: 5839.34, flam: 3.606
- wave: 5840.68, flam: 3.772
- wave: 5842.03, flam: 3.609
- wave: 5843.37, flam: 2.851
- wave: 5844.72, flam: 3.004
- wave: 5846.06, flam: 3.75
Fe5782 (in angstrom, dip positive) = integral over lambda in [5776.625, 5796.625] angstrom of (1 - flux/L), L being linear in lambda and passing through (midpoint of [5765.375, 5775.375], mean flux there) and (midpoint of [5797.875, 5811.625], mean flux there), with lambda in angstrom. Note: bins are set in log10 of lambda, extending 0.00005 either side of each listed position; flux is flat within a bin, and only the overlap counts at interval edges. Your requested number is 1.40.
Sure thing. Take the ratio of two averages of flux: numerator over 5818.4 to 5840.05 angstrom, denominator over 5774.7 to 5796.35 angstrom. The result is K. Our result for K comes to 1.1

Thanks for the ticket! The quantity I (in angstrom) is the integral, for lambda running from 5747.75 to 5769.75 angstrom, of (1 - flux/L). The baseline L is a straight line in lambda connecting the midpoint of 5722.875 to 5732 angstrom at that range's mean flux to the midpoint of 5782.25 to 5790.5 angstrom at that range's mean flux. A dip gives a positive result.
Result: -1.4 angstrom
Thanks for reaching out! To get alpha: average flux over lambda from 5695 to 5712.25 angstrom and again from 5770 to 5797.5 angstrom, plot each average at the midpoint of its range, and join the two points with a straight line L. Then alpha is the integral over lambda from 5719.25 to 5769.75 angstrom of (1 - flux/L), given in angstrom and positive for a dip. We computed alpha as 0.4 angstrom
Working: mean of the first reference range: 3.5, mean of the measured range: 3.4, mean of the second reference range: 3.35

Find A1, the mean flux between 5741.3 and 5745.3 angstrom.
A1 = 3.38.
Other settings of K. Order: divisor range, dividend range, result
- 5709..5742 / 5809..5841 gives 1.03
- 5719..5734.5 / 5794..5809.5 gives 1.02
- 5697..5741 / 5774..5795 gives 0.94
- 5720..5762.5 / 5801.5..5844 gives 1.04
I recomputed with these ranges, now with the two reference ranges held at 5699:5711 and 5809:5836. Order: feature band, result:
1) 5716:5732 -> 0.8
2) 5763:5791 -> 1.3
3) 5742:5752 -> 0.6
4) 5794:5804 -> 0.4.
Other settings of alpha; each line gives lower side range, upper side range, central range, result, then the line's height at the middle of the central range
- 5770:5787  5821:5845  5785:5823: 1.0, 3.5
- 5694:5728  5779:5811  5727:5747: 0.0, 3.43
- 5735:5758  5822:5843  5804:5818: 0.1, 3.48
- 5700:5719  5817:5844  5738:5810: 2.8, 3.54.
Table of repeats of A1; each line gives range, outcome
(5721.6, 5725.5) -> 3.11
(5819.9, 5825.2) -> 3.79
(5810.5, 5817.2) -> 3.4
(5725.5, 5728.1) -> 3.56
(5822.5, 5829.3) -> 3.41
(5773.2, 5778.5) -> 3.53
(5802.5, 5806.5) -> 3.75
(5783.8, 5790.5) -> 3.11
